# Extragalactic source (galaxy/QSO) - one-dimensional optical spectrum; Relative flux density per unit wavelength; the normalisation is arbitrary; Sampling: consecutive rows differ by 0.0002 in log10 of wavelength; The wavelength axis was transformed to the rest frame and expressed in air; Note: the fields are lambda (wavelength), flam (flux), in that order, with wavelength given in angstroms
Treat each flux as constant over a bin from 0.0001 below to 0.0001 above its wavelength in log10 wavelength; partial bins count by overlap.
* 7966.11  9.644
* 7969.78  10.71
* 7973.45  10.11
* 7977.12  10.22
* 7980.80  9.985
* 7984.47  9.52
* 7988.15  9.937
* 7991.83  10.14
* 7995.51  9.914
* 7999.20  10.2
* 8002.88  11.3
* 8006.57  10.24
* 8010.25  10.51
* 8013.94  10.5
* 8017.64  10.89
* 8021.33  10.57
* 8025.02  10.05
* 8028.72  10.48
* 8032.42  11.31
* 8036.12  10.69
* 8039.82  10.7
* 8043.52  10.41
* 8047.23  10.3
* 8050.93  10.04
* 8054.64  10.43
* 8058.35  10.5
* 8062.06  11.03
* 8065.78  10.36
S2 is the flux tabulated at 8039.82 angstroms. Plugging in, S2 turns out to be 10.7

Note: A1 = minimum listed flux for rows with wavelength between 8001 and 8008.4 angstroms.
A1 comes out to 10.24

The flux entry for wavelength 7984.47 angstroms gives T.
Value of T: 9.52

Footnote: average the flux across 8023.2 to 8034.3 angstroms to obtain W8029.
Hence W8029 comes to 10.6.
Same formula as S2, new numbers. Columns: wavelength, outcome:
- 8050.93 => 10.04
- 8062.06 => 11.03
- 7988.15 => 9.937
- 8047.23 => 10.3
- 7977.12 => 10.22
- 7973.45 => 10.11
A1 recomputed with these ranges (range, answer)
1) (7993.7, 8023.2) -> 9.914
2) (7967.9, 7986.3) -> 9.52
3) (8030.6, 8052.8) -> 10.04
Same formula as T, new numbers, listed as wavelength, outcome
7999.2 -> 10.2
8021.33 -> 10.57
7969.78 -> 10.71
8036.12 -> 10.69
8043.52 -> 10.41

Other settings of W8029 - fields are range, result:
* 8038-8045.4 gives 10.6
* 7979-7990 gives 9.82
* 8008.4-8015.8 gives 10.5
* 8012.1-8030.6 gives 10.5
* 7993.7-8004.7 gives 10.5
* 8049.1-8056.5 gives 10.2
